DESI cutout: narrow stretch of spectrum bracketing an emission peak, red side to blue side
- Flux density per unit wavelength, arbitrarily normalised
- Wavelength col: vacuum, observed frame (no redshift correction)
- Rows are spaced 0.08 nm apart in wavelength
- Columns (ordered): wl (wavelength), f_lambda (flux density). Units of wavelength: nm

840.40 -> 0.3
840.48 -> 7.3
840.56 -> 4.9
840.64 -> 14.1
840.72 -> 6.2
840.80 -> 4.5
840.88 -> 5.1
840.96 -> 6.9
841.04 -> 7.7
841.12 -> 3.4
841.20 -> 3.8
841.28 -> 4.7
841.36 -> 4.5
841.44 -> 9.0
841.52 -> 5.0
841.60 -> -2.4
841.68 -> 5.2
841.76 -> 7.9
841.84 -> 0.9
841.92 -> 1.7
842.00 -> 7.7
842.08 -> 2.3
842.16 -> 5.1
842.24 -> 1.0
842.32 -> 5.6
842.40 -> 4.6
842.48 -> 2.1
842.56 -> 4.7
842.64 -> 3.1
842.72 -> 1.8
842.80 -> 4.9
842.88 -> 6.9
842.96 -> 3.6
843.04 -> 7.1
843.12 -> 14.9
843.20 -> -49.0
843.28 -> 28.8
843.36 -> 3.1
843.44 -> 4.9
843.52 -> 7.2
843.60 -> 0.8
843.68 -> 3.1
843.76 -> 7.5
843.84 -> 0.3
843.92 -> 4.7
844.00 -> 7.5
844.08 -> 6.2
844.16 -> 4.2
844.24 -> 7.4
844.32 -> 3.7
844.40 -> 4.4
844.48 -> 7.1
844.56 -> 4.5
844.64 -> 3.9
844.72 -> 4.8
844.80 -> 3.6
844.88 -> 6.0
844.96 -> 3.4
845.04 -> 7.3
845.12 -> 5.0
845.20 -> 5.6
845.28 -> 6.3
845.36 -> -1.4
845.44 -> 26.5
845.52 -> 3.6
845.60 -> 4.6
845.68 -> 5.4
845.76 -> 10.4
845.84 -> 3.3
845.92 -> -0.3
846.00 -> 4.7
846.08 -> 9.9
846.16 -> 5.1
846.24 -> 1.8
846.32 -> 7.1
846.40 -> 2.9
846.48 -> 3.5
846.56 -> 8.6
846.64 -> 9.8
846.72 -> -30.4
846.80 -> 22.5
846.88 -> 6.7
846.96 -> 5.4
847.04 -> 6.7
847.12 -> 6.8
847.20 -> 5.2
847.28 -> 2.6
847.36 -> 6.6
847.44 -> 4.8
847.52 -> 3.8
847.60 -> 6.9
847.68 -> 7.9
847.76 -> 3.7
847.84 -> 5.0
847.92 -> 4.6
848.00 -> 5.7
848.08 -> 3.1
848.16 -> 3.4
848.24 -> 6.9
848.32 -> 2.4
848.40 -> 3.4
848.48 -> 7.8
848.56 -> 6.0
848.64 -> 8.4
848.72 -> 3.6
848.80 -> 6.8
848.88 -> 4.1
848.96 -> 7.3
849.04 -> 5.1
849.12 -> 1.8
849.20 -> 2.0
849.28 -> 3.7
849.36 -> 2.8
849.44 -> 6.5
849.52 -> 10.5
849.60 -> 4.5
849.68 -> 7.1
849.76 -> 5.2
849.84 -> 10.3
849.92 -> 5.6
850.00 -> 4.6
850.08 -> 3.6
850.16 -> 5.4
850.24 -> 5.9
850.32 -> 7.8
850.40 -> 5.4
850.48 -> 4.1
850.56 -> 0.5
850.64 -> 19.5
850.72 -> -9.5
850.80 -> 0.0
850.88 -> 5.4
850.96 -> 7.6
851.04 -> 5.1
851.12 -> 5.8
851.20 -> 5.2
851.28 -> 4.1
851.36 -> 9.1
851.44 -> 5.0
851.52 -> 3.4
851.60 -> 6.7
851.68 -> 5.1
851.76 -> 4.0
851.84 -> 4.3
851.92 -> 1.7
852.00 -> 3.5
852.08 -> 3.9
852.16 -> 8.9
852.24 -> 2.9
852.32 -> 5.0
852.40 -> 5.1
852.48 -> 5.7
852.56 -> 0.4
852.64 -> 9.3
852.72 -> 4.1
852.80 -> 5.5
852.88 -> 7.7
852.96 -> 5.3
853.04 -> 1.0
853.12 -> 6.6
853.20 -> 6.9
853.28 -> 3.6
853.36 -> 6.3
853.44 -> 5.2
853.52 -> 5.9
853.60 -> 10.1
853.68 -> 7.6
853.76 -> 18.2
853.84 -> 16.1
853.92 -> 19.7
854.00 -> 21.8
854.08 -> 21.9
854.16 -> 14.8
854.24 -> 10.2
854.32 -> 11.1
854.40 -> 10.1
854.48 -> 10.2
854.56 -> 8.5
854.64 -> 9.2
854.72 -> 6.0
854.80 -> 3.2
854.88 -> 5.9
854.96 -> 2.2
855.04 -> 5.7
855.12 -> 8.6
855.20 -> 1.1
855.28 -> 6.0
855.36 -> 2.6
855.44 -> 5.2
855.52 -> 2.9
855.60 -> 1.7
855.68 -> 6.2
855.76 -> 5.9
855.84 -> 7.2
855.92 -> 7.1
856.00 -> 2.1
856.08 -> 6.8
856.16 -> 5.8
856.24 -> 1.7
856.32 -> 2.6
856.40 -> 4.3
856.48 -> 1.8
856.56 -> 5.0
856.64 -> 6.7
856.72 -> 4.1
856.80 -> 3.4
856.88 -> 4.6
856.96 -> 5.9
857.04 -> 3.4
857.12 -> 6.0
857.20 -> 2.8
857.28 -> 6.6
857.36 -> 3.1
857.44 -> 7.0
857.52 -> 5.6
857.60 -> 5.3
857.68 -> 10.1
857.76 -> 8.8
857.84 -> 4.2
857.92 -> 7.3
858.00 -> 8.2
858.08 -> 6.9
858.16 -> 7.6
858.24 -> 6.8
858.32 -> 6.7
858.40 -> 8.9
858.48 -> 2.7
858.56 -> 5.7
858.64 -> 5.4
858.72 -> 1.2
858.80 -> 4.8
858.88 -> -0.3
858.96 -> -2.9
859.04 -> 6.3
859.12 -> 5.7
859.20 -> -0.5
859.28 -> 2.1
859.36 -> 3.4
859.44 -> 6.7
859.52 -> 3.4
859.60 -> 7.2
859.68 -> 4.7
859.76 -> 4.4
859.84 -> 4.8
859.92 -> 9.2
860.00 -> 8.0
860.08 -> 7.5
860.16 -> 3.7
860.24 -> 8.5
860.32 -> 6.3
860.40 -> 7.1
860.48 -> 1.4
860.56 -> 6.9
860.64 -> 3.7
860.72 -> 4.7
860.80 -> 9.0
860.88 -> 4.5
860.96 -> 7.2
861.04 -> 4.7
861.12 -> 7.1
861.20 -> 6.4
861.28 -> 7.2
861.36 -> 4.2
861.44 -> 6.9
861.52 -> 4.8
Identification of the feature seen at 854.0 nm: H-gamma 4340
